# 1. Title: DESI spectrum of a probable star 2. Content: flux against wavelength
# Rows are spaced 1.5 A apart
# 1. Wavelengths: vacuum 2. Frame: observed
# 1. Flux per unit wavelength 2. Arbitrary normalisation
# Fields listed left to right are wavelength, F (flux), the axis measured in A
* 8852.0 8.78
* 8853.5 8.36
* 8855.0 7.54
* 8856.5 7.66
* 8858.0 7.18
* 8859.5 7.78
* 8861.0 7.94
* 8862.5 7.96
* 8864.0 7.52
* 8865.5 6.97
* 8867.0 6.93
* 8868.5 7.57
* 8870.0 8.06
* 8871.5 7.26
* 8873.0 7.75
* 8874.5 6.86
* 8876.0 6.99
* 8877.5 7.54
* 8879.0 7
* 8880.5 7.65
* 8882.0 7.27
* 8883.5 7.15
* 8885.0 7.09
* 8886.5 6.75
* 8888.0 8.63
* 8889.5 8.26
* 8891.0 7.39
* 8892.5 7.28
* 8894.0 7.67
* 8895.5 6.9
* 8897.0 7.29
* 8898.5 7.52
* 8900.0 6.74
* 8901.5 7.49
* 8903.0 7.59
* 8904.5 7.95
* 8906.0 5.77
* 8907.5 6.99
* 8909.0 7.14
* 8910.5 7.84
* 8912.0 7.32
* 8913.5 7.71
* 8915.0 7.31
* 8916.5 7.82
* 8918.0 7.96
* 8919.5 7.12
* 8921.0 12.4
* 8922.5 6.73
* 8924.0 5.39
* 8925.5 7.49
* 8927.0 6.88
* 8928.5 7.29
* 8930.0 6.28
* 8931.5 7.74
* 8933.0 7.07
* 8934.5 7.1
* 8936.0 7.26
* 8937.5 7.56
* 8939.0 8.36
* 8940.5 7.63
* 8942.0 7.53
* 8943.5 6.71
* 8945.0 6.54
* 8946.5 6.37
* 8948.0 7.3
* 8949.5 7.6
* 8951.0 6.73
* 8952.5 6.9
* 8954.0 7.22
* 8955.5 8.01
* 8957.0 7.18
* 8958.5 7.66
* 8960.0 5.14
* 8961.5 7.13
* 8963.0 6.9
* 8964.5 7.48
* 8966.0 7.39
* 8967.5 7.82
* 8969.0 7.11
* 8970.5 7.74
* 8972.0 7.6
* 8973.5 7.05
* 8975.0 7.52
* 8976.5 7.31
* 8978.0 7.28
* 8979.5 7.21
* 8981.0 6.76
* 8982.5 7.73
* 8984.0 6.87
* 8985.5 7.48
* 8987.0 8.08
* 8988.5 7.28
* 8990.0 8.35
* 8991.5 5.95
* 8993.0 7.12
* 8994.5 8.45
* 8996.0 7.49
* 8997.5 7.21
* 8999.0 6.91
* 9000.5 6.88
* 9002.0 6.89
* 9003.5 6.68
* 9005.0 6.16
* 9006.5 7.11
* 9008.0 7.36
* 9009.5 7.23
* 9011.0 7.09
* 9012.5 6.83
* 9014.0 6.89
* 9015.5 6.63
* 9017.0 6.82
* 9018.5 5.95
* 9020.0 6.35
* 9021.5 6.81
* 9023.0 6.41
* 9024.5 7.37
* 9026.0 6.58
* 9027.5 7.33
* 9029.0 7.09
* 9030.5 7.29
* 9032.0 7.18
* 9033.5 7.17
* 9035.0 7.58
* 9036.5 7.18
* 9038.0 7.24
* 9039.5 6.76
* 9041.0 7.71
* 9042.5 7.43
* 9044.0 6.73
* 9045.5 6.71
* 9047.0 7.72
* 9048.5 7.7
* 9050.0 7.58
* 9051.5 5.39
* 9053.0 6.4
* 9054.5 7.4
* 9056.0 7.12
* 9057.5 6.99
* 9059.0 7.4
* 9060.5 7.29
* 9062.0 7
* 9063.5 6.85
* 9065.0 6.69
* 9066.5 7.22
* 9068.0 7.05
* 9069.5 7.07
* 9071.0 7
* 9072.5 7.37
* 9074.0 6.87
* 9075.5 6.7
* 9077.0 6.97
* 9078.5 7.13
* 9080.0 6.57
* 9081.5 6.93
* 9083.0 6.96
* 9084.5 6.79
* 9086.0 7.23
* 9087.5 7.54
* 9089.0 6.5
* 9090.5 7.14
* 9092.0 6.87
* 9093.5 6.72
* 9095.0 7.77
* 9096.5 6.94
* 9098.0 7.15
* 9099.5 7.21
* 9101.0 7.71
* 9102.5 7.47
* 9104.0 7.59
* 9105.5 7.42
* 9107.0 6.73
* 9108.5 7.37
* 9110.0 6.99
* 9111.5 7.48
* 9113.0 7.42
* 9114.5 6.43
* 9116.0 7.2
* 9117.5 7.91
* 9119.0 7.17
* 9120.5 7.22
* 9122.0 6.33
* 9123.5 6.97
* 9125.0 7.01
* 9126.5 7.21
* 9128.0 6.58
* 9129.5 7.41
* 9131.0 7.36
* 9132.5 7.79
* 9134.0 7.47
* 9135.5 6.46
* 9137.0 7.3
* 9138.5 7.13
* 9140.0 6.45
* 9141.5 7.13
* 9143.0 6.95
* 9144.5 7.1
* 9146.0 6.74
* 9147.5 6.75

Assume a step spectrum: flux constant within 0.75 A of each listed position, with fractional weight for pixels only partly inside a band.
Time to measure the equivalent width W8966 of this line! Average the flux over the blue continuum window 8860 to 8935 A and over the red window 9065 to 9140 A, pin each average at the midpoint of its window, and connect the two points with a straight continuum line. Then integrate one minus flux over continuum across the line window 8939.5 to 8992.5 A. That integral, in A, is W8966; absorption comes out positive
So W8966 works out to 0.63 A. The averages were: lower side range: 7.41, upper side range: 7.11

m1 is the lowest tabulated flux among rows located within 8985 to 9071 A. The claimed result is 5.39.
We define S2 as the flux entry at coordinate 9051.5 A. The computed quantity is 5.39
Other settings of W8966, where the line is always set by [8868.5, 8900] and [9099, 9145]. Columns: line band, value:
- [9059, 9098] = 1.02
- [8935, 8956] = 0.25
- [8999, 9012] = 0.64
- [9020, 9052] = 0.70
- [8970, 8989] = -0.18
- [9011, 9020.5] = 0.84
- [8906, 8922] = -1.01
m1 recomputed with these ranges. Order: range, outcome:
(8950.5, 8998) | 5.14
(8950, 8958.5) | 6.73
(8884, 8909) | 5.77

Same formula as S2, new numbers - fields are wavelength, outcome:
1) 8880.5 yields 7.65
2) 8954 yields 7.22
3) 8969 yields 7.11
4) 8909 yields 7.14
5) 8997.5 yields 7.21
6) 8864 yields 7.52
